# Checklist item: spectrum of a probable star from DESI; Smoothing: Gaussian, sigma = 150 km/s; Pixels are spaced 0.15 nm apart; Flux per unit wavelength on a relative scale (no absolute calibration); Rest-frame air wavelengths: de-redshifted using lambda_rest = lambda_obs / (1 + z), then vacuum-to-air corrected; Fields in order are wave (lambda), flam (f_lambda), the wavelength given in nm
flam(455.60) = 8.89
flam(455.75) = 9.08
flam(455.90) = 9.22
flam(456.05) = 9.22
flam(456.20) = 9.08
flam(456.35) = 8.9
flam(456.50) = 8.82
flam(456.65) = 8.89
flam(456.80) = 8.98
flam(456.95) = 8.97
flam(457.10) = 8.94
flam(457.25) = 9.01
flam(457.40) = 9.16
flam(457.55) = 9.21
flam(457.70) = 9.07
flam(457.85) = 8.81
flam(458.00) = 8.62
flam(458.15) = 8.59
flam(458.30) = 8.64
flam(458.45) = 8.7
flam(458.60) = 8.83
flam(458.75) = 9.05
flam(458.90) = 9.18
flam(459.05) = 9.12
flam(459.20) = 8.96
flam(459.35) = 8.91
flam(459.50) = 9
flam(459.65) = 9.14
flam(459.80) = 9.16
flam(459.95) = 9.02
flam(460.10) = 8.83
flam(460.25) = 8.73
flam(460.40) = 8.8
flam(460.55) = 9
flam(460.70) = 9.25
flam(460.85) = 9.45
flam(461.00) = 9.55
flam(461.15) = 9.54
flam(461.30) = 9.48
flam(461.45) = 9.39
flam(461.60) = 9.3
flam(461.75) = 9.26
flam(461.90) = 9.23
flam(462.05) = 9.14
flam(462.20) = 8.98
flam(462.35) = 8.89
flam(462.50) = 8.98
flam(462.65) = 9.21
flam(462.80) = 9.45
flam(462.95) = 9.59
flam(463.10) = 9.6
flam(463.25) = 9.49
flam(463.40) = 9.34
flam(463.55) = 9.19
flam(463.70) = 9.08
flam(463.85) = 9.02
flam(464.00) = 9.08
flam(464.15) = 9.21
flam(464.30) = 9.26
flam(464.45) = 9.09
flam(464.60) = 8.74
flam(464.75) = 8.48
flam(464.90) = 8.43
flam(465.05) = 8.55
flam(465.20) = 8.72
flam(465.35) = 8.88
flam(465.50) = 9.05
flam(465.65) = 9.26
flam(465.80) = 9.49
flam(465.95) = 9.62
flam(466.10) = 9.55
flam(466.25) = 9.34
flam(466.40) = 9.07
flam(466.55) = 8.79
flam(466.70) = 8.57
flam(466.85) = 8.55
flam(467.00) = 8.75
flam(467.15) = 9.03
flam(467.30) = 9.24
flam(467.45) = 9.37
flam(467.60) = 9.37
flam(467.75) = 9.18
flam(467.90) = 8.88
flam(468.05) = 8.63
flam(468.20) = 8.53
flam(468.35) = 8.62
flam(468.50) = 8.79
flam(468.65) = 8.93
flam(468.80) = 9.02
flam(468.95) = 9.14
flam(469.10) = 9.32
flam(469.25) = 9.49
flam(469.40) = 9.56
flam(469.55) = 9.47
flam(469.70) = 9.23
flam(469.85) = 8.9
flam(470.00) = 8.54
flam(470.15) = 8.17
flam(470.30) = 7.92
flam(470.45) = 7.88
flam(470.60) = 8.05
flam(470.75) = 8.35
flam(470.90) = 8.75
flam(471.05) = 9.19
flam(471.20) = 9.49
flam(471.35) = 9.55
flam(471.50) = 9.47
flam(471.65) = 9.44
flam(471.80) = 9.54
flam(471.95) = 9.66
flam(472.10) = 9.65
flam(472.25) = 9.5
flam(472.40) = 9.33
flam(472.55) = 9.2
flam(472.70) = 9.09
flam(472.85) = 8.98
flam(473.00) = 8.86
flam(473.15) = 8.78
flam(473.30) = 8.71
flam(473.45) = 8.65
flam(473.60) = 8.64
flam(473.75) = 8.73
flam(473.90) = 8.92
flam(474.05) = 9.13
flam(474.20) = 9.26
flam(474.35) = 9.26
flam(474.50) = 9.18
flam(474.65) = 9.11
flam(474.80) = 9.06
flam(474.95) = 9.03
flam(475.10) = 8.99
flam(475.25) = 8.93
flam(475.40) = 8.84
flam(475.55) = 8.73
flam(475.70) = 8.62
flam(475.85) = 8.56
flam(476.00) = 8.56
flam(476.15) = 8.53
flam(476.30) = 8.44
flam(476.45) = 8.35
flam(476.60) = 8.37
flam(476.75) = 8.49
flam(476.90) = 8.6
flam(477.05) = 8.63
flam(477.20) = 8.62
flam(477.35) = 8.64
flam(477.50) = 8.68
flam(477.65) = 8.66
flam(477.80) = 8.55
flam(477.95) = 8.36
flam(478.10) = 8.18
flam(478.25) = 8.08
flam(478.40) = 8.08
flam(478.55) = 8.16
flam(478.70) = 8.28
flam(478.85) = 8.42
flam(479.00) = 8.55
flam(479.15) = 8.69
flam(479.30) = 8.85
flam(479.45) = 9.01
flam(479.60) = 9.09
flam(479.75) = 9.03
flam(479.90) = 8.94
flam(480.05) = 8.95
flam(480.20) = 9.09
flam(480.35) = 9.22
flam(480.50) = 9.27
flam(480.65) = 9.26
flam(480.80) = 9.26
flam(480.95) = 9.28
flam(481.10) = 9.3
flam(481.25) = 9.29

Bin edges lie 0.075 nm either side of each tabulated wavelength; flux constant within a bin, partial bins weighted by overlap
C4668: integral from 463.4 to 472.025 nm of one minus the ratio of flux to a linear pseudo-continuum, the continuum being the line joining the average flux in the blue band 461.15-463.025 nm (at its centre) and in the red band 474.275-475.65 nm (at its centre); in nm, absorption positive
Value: 0.14 nm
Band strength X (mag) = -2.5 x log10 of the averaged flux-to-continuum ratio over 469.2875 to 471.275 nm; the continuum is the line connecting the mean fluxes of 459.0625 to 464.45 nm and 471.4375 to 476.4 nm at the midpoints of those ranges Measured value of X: 0.04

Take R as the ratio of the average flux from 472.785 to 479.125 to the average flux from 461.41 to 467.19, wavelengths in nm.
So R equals 0.95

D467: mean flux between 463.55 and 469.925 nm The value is 9.03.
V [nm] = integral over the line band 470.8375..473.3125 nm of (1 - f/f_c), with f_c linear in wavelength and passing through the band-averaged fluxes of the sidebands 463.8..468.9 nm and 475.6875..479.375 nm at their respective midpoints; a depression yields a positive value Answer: -0.15 nm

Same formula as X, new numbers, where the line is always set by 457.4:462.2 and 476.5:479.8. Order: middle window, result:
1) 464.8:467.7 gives -0.02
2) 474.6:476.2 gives -0.02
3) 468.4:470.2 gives -0.03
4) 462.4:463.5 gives -0.05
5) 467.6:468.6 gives 0.00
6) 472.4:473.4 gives -0.03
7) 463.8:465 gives 0.00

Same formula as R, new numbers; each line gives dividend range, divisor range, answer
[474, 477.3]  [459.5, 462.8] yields 0.96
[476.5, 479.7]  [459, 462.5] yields 0.93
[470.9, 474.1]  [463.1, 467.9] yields 1.01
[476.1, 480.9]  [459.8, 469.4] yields 0.95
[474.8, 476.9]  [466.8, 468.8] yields 0.97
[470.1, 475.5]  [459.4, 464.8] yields 0.98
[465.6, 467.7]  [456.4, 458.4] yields 1.03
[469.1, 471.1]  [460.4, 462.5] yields 0.95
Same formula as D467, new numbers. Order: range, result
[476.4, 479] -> 8.43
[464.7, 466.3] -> 9.04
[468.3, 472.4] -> 9.03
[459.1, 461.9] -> 9.16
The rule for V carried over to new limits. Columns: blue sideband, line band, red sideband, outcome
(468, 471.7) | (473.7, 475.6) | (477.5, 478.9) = -0.100 nm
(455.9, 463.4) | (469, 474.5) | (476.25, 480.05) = -0.176 nm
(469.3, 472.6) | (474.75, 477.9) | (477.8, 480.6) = 0.054 nm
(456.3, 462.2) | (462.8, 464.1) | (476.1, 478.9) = -0.059 nm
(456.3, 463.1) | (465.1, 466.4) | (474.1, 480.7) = -0.038 nm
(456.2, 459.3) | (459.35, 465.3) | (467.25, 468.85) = -0.118 nm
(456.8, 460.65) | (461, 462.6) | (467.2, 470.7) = -0.056 nm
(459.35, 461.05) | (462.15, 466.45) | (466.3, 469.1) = -0.064 nm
